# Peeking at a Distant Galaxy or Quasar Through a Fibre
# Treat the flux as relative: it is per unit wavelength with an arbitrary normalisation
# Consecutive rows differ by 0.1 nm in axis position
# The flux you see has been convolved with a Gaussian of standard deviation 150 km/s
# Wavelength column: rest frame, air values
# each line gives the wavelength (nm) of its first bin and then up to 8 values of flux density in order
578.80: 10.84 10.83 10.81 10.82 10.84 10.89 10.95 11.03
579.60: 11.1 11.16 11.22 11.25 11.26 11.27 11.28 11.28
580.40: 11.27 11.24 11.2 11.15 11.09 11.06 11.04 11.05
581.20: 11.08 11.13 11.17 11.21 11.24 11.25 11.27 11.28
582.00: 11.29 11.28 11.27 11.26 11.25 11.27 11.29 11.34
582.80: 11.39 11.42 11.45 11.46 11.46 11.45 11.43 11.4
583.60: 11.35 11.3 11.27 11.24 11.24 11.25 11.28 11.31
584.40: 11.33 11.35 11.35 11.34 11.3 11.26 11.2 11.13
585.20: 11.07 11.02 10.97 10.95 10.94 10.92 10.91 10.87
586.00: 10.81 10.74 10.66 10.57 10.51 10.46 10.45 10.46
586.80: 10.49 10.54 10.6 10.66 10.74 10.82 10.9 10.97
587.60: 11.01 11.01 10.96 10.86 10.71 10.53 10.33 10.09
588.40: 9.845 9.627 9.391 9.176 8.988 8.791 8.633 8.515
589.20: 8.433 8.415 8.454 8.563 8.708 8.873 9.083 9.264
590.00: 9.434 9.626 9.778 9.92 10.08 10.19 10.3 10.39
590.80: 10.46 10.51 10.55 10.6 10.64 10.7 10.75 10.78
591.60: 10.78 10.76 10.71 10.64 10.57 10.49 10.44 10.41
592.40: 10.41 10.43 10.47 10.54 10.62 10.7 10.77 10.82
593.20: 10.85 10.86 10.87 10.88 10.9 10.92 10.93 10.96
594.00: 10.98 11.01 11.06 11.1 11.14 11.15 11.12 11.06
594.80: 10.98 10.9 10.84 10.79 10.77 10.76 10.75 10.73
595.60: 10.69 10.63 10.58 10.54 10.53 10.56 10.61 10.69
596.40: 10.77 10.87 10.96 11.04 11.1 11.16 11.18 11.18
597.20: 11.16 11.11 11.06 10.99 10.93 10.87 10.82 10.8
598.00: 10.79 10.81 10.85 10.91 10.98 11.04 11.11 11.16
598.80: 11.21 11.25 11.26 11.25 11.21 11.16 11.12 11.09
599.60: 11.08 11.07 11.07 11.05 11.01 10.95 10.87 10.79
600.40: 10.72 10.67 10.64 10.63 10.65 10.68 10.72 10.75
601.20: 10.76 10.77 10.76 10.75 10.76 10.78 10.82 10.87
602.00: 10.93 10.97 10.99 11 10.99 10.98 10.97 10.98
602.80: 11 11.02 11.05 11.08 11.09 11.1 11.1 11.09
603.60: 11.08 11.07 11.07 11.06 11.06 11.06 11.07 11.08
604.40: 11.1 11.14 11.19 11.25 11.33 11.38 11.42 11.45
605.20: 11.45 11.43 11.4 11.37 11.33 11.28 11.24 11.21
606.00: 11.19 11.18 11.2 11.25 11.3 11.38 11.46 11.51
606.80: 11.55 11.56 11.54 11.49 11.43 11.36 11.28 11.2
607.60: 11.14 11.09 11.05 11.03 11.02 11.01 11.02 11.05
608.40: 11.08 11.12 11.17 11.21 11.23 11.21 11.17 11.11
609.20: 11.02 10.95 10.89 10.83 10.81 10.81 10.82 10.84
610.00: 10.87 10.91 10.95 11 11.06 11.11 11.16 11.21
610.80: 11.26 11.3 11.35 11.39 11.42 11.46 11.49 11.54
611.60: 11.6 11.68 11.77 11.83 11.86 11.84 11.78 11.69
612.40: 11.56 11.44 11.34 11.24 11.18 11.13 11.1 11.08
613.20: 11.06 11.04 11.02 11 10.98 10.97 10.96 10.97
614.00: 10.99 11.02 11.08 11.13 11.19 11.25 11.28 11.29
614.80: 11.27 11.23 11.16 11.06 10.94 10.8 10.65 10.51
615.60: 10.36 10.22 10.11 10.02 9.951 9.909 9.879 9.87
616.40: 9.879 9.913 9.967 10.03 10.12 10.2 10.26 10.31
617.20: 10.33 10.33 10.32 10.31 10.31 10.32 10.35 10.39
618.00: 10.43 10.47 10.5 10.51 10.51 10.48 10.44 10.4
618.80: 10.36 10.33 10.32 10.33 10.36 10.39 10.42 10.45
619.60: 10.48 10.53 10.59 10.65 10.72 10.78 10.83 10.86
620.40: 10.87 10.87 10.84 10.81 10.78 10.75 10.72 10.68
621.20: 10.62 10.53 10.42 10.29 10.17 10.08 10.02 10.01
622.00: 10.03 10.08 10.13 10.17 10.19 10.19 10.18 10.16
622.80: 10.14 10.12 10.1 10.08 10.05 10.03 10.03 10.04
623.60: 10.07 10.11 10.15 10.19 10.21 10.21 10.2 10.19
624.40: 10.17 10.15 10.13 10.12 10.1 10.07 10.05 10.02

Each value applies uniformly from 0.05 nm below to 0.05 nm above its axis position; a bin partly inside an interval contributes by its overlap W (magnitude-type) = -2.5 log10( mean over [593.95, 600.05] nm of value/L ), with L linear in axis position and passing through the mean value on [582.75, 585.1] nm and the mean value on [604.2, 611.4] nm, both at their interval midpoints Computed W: 0.03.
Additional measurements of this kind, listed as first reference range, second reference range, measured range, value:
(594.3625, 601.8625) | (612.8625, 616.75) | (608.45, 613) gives -0.05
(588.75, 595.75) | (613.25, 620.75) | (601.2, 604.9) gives -0.06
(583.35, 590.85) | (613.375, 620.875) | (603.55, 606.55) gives -0.07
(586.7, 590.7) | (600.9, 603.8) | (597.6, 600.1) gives -0.04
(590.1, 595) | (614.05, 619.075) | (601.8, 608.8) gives -0.06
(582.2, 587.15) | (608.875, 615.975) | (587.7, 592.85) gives 0.12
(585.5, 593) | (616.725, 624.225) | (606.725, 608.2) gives -0.10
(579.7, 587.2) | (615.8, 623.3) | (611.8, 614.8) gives -0.08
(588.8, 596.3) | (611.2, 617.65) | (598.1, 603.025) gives -0.04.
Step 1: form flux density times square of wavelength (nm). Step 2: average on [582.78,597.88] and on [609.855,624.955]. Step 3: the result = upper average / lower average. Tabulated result 1.1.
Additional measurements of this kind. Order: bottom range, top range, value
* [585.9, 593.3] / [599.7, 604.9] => 1.12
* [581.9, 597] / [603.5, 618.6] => 1.11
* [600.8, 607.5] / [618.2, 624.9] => 0.98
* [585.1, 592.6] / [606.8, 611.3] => 1.16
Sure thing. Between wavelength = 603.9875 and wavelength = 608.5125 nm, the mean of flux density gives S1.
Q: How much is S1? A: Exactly 11.3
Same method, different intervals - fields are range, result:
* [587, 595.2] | 10.3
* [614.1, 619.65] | 10.5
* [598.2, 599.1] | 11.1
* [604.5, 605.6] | 11.4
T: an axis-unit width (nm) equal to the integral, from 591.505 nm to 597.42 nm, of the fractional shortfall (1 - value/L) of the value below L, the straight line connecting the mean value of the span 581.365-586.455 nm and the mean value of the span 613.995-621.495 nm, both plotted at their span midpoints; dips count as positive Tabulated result 0.09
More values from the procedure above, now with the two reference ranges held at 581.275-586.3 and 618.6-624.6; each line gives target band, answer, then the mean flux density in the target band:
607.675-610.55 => -0.10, 11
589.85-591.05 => 0.11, 10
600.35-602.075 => 0.01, 10.7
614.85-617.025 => 0.03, 10.3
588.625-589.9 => 0.27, 8.75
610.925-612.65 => -0.17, 11.6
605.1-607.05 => -0.12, 11.4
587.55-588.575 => 0.06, 10.5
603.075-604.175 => -0.03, 11.1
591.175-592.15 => 0.03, 10.7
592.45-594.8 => 0.02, 10.9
